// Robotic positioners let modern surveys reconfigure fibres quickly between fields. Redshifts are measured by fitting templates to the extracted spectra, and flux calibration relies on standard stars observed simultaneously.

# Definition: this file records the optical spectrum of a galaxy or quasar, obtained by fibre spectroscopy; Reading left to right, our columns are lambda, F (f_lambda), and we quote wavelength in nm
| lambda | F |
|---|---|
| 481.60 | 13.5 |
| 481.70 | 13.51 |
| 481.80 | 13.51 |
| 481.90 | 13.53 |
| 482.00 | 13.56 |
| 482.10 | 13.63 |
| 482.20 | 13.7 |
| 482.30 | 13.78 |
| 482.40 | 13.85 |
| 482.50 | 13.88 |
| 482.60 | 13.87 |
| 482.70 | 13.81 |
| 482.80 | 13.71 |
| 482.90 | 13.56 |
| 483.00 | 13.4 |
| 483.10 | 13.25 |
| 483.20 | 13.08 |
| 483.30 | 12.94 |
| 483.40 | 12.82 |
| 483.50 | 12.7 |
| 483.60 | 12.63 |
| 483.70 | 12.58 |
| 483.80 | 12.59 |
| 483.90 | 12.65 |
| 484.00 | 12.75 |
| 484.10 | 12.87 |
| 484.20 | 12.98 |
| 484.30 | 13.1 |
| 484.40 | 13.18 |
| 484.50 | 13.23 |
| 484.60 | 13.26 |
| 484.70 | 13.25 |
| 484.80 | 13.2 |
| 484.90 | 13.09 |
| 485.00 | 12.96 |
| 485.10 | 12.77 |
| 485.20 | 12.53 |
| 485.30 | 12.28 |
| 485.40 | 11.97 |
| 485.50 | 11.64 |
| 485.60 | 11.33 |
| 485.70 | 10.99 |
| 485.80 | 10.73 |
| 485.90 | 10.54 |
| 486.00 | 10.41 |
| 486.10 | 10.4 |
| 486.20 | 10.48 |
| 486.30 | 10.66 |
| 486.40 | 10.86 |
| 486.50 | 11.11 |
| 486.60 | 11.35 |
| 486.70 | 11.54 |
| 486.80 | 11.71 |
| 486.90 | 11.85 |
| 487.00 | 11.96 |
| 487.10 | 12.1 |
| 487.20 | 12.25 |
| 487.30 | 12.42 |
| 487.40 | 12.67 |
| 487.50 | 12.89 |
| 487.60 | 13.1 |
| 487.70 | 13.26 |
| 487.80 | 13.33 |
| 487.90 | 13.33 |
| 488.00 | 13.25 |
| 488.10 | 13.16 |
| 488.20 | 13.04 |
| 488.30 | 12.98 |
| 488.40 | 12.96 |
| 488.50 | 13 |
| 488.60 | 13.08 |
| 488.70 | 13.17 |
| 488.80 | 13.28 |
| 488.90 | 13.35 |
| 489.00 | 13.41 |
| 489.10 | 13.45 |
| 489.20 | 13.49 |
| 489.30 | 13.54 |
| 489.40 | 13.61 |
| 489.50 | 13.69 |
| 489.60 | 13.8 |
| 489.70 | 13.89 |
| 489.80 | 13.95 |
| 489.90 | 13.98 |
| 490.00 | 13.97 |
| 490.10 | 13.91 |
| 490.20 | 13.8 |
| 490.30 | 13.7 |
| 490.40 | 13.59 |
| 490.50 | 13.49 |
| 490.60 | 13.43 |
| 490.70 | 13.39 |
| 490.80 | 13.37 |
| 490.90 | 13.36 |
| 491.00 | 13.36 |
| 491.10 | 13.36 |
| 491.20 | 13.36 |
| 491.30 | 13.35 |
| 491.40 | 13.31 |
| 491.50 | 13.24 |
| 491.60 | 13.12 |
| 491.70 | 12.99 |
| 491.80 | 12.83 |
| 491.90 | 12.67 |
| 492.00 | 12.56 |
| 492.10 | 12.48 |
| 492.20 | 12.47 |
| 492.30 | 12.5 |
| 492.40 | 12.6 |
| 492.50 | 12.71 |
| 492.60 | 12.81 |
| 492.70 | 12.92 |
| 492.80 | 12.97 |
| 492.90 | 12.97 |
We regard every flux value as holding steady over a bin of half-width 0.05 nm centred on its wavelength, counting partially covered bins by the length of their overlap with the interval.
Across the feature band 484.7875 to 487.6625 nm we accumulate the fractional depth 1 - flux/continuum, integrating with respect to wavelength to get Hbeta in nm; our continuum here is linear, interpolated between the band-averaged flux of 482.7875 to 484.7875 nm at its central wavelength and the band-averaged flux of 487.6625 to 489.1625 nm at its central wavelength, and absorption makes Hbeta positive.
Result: 0.29 nm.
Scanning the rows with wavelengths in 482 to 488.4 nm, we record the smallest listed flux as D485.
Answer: 10.4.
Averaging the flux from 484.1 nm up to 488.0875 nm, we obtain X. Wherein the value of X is 12.2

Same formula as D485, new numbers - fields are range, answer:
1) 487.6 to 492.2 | 12.47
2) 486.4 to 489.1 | 11.11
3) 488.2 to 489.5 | 12.96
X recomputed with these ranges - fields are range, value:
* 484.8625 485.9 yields 11.9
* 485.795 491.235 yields 12.8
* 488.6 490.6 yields 13.6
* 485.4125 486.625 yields 10.9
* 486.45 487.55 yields 12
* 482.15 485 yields 13.2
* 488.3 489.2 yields 13.2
